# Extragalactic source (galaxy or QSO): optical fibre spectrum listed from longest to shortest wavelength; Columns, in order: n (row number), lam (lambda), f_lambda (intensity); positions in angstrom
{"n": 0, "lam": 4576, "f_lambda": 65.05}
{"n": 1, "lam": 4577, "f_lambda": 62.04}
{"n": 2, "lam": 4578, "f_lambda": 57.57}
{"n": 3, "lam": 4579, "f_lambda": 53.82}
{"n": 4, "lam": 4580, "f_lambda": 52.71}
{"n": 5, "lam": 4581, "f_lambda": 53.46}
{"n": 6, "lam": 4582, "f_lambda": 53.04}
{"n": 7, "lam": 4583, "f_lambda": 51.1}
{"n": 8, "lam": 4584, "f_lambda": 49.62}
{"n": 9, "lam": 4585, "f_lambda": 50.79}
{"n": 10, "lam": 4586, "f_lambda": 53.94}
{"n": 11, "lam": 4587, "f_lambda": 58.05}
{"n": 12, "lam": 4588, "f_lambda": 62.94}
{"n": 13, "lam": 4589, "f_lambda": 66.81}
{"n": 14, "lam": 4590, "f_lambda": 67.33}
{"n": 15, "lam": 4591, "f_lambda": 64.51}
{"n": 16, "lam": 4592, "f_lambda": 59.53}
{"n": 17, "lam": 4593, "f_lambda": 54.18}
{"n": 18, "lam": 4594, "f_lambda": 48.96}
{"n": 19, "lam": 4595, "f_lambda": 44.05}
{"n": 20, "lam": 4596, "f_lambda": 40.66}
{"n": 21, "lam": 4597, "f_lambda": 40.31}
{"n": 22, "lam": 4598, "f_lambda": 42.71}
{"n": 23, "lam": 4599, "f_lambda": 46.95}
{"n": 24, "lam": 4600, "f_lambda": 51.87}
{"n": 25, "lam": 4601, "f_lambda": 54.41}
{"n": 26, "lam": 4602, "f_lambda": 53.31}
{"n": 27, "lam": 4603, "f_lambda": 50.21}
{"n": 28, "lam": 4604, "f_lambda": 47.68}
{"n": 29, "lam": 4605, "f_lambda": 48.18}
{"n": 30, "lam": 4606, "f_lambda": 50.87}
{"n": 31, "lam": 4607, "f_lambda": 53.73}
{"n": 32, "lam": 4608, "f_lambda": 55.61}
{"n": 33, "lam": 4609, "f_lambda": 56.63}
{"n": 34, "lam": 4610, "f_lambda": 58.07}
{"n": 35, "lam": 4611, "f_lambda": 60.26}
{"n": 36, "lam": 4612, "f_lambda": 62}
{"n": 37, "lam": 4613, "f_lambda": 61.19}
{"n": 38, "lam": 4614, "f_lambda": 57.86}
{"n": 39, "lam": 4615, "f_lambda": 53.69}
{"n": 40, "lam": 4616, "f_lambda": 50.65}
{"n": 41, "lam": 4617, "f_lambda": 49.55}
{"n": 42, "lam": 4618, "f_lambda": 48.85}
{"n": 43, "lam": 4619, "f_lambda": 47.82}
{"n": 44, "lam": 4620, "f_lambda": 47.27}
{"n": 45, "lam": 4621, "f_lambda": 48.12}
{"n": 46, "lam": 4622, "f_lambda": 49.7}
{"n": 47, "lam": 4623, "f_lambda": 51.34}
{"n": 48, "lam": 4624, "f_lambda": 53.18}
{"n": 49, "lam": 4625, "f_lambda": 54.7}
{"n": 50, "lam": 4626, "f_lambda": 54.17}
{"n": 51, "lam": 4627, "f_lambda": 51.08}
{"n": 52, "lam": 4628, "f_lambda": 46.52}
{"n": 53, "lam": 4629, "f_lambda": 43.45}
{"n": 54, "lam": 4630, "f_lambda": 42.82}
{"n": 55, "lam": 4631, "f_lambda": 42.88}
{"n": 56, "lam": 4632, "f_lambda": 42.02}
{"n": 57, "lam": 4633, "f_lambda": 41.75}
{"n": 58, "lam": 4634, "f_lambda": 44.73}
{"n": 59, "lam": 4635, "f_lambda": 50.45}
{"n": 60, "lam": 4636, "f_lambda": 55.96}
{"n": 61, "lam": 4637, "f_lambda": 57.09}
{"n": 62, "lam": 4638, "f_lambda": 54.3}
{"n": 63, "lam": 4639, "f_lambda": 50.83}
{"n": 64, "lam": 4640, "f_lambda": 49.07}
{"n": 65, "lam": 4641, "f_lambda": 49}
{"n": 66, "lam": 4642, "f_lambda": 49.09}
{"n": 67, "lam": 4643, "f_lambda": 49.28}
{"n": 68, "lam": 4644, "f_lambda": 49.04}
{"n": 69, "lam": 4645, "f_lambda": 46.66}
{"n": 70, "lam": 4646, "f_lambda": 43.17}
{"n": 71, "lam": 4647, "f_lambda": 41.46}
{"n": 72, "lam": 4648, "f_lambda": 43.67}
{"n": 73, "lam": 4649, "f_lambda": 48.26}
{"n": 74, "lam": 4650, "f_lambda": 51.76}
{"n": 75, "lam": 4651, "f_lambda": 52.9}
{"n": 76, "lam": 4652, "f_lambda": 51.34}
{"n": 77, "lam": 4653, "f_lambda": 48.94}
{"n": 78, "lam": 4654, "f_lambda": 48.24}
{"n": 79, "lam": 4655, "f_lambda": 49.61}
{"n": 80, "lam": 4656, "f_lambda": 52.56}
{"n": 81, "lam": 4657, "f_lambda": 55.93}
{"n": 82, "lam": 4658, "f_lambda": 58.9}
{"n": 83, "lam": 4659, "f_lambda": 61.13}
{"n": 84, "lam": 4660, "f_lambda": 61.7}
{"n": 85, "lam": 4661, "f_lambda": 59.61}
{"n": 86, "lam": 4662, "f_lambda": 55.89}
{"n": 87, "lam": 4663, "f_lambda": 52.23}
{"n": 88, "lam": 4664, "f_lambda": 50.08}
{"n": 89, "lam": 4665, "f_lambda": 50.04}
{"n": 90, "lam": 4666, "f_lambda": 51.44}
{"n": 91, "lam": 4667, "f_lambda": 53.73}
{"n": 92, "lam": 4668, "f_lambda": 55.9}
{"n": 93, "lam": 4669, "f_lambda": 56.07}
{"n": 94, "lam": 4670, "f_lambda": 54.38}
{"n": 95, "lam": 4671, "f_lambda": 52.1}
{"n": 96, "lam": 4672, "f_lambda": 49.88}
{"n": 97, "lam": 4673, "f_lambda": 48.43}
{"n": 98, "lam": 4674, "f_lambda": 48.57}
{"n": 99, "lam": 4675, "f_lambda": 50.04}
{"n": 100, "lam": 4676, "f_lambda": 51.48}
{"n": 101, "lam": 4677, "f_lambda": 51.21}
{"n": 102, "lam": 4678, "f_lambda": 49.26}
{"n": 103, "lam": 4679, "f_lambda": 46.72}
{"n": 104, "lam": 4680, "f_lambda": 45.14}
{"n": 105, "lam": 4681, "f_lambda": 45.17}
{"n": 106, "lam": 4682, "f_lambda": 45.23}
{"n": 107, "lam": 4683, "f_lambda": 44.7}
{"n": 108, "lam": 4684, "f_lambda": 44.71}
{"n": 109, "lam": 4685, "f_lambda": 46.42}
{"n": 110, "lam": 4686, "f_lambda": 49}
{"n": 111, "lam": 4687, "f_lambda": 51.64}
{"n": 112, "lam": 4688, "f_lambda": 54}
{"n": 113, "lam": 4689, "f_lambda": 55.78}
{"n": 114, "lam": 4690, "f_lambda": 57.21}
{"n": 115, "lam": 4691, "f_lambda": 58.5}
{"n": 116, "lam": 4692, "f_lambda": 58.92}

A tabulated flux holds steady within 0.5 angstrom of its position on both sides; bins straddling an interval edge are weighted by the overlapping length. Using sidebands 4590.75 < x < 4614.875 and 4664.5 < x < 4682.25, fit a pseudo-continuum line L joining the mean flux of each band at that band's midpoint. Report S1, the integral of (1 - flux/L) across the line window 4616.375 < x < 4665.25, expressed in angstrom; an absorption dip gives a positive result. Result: 1.1 angstrom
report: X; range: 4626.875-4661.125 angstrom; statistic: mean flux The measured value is 49.7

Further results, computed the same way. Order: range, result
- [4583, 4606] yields 52.5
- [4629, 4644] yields 48.4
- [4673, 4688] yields 48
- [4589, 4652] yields 50.7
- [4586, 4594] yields 60.6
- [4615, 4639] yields 49.2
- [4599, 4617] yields 54.1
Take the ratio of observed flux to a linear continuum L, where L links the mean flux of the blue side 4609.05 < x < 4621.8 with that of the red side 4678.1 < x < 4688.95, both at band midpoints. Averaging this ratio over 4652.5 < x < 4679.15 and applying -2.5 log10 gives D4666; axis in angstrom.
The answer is -0.08 mag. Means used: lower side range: 53.8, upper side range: 47.7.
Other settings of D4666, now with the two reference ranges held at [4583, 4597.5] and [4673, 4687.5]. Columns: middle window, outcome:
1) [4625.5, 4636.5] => 0.10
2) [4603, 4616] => -0.04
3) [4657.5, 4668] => -0.13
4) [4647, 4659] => -0.03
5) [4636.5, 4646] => 0.01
